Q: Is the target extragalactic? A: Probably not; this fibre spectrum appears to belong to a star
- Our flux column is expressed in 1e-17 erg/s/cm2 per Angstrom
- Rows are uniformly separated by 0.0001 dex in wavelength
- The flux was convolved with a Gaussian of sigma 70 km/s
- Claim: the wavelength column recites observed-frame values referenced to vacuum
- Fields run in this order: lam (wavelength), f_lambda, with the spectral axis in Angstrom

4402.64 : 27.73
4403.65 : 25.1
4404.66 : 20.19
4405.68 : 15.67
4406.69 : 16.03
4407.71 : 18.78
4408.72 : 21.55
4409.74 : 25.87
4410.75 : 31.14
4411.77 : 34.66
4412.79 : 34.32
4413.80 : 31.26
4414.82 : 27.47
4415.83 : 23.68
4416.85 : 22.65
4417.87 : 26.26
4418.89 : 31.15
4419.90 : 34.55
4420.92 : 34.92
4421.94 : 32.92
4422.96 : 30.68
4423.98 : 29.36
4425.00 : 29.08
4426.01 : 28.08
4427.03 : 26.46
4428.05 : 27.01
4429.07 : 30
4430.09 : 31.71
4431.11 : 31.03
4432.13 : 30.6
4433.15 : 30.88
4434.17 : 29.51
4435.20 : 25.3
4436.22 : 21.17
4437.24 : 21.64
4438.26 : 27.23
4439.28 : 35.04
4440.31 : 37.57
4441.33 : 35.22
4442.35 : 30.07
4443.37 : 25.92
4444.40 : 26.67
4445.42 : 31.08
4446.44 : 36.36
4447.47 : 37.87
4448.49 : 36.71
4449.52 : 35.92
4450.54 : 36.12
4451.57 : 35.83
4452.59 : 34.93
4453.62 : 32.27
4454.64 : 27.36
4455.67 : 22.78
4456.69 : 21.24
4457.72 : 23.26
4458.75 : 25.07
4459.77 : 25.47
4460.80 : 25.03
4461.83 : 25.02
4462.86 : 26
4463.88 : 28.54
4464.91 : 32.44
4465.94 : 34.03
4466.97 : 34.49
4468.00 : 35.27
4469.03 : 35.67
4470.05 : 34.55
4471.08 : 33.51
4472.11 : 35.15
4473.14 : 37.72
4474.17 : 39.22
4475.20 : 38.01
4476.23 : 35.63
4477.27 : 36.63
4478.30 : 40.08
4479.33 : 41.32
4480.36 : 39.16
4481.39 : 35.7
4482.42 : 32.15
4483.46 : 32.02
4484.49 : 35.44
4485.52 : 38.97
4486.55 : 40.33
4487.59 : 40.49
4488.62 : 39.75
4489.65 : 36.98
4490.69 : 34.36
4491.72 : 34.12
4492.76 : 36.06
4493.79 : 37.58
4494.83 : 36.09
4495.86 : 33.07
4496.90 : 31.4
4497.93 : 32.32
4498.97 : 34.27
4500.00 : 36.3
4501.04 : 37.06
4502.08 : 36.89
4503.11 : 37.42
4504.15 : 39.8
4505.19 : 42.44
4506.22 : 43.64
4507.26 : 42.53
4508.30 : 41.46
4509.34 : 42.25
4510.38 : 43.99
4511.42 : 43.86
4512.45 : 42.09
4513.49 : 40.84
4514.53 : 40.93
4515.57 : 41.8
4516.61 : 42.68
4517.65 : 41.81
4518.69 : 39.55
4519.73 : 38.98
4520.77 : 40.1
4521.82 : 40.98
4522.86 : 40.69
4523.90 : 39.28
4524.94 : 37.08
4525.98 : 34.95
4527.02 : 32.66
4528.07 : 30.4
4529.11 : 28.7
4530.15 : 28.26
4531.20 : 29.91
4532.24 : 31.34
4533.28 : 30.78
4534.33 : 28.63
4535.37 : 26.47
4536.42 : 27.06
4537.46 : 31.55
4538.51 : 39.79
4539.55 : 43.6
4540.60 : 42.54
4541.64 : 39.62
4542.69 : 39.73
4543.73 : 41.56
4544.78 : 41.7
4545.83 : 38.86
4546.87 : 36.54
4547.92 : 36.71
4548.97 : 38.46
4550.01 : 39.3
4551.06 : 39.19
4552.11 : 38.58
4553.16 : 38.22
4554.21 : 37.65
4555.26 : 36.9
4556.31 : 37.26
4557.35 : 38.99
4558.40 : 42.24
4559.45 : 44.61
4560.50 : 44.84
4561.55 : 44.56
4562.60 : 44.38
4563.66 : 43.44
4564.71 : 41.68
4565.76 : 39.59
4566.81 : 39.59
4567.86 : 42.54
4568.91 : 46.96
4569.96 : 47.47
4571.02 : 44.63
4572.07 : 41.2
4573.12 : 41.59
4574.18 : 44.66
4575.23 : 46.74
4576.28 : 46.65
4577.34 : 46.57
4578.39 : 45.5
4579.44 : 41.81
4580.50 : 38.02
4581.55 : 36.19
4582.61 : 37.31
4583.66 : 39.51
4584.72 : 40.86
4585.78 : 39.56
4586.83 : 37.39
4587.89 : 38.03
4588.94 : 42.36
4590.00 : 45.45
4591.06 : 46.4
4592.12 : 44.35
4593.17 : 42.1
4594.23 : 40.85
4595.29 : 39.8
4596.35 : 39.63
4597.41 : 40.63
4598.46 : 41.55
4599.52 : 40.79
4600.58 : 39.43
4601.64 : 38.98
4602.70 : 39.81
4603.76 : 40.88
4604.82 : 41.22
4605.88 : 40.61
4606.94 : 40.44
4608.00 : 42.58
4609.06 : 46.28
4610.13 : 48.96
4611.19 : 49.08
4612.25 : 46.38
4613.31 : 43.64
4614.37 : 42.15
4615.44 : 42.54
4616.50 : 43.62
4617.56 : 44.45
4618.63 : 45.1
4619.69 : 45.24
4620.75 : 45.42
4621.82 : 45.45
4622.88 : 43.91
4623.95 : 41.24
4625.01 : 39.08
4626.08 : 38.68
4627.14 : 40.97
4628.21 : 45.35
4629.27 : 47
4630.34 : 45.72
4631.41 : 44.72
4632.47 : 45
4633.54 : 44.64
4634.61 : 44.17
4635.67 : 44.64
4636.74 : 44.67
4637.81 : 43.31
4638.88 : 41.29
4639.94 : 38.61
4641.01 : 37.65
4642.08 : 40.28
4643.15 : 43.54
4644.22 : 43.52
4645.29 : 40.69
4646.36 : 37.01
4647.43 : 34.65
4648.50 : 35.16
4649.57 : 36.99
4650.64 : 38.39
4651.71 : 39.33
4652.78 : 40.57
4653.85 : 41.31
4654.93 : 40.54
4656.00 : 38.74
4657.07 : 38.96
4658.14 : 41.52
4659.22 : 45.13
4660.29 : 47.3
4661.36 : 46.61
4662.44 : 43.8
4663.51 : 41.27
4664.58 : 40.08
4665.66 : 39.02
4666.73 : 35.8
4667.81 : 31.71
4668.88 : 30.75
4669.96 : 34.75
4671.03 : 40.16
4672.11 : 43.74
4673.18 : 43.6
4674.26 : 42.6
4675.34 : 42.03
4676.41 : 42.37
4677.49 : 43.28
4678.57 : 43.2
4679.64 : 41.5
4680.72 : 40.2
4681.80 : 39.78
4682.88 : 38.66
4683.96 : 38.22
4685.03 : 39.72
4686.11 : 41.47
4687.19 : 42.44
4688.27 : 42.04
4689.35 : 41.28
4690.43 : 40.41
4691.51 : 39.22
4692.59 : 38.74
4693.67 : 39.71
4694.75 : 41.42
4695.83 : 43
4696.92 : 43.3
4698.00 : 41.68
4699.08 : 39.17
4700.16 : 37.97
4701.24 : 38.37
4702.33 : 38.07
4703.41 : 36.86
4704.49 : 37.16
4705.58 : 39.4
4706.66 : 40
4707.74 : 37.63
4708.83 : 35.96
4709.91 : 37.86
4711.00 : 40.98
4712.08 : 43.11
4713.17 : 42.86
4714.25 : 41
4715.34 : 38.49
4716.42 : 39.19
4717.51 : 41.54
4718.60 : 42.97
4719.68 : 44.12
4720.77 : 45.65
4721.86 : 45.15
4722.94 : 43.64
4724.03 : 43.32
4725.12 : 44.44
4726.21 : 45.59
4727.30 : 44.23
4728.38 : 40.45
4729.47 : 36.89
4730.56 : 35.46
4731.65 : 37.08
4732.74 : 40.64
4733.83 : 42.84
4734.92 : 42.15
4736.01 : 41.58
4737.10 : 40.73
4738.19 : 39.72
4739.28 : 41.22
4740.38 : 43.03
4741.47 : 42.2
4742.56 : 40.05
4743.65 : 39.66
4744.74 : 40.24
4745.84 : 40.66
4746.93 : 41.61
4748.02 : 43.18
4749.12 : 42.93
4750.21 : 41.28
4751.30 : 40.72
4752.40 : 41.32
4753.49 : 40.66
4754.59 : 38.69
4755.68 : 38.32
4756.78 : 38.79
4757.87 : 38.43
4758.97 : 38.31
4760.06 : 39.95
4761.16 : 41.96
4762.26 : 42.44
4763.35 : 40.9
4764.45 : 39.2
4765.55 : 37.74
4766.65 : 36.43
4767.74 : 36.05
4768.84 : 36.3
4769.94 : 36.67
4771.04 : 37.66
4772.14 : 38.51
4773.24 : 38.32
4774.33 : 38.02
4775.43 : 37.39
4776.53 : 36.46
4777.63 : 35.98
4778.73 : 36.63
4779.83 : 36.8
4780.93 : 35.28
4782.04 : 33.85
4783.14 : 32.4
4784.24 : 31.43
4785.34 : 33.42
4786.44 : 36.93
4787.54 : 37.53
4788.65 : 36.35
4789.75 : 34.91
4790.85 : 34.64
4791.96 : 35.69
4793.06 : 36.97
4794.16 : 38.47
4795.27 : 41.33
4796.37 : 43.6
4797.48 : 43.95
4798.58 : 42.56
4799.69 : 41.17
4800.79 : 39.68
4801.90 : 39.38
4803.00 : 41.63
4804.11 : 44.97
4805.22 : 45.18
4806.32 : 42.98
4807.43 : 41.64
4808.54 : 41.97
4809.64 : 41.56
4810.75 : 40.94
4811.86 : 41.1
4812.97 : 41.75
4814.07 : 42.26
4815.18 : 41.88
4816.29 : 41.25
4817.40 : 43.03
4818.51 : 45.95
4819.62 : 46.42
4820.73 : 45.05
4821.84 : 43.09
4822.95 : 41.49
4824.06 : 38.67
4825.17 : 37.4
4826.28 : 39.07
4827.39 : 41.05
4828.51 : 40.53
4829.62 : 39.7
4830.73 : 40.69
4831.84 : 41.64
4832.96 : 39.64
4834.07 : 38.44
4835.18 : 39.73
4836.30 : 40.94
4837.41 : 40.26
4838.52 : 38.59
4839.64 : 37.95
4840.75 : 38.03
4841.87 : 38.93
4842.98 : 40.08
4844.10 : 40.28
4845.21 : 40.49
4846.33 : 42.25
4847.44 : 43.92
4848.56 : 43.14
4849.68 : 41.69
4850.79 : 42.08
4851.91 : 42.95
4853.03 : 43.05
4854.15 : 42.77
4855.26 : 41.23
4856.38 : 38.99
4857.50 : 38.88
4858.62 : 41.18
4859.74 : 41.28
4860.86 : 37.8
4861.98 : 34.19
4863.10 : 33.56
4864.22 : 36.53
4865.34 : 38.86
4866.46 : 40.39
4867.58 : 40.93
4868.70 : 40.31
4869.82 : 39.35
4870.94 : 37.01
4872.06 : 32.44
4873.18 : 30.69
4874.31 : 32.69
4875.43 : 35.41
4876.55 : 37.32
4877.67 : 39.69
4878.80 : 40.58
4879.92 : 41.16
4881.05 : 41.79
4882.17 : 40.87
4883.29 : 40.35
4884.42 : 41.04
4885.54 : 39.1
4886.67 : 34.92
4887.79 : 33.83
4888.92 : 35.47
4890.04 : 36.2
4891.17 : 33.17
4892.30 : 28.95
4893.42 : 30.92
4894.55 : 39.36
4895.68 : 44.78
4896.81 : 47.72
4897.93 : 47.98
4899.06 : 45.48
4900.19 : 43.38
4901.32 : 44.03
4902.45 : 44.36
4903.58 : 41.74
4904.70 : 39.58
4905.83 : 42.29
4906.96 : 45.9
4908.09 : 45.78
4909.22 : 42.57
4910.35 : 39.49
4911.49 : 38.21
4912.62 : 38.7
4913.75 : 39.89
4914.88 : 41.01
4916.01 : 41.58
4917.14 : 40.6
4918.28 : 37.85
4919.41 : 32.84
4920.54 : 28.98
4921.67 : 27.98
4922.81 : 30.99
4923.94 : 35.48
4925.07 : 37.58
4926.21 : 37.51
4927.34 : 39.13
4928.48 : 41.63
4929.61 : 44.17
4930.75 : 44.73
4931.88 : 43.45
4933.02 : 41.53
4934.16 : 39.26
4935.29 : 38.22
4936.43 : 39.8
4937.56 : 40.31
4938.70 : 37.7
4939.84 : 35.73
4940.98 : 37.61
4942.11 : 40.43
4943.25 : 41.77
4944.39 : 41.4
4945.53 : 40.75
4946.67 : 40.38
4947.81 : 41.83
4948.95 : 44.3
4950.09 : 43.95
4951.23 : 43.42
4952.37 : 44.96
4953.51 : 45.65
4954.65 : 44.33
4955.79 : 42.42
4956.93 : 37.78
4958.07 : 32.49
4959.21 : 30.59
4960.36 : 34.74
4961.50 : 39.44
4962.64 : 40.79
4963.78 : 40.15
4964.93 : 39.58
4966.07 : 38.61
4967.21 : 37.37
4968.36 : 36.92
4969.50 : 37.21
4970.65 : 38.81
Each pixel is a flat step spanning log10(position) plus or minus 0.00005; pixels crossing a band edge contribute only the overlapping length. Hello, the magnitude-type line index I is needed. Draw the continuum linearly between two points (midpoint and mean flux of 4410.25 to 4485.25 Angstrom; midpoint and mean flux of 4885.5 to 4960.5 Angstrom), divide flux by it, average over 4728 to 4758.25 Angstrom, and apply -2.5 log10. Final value -0.11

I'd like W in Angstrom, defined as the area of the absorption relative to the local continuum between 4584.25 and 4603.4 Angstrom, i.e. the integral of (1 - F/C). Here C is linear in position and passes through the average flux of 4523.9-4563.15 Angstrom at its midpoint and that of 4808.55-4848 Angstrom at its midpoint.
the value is -1.7 Angstrom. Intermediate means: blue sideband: 36.9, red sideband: 41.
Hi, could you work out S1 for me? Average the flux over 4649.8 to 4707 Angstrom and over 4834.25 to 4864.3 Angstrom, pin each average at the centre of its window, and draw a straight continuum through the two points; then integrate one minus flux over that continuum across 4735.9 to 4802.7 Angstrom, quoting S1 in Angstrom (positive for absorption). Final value 2.31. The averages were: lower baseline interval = 40.3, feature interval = 38.8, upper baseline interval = 40.1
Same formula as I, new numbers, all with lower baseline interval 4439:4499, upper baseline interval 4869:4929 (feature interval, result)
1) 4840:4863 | -0.07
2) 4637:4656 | -0.11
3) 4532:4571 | -0.14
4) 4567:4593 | -0.22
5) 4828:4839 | -0.06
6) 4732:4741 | -0.13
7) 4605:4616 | -0.24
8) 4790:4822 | -0.11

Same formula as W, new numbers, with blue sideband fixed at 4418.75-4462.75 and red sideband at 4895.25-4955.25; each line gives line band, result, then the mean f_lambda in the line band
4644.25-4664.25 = -3.38 Angstrom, 40.5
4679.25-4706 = -3.36 Angstrom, 40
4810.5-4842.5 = -1.95 Angstrom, 40.9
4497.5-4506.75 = -1.96 Angstrom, 37.9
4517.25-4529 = -2.15 Angstrom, 37.5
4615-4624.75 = -2.91 Angstrom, 44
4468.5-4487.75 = -3.87 Angstrom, 36.9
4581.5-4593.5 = -2.82 Angstrom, 41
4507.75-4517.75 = -3.40 Angstrom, 42.2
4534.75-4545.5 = -1.74 Angstrom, 37.3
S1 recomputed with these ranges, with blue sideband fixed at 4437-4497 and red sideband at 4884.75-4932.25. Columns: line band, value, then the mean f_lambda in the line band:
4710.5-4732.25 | -2.99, 41.8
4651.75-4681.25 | -3.86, 40.7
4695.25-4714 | -1.59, 39.6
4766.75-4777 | 0.06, 37.3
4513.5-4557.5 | -3.41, 36.9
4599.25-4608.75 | -1.48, 40.7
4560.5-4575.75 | -3.88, 43.5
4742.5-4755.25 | -1.30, 40.9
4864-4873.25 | 0.23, 37.8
